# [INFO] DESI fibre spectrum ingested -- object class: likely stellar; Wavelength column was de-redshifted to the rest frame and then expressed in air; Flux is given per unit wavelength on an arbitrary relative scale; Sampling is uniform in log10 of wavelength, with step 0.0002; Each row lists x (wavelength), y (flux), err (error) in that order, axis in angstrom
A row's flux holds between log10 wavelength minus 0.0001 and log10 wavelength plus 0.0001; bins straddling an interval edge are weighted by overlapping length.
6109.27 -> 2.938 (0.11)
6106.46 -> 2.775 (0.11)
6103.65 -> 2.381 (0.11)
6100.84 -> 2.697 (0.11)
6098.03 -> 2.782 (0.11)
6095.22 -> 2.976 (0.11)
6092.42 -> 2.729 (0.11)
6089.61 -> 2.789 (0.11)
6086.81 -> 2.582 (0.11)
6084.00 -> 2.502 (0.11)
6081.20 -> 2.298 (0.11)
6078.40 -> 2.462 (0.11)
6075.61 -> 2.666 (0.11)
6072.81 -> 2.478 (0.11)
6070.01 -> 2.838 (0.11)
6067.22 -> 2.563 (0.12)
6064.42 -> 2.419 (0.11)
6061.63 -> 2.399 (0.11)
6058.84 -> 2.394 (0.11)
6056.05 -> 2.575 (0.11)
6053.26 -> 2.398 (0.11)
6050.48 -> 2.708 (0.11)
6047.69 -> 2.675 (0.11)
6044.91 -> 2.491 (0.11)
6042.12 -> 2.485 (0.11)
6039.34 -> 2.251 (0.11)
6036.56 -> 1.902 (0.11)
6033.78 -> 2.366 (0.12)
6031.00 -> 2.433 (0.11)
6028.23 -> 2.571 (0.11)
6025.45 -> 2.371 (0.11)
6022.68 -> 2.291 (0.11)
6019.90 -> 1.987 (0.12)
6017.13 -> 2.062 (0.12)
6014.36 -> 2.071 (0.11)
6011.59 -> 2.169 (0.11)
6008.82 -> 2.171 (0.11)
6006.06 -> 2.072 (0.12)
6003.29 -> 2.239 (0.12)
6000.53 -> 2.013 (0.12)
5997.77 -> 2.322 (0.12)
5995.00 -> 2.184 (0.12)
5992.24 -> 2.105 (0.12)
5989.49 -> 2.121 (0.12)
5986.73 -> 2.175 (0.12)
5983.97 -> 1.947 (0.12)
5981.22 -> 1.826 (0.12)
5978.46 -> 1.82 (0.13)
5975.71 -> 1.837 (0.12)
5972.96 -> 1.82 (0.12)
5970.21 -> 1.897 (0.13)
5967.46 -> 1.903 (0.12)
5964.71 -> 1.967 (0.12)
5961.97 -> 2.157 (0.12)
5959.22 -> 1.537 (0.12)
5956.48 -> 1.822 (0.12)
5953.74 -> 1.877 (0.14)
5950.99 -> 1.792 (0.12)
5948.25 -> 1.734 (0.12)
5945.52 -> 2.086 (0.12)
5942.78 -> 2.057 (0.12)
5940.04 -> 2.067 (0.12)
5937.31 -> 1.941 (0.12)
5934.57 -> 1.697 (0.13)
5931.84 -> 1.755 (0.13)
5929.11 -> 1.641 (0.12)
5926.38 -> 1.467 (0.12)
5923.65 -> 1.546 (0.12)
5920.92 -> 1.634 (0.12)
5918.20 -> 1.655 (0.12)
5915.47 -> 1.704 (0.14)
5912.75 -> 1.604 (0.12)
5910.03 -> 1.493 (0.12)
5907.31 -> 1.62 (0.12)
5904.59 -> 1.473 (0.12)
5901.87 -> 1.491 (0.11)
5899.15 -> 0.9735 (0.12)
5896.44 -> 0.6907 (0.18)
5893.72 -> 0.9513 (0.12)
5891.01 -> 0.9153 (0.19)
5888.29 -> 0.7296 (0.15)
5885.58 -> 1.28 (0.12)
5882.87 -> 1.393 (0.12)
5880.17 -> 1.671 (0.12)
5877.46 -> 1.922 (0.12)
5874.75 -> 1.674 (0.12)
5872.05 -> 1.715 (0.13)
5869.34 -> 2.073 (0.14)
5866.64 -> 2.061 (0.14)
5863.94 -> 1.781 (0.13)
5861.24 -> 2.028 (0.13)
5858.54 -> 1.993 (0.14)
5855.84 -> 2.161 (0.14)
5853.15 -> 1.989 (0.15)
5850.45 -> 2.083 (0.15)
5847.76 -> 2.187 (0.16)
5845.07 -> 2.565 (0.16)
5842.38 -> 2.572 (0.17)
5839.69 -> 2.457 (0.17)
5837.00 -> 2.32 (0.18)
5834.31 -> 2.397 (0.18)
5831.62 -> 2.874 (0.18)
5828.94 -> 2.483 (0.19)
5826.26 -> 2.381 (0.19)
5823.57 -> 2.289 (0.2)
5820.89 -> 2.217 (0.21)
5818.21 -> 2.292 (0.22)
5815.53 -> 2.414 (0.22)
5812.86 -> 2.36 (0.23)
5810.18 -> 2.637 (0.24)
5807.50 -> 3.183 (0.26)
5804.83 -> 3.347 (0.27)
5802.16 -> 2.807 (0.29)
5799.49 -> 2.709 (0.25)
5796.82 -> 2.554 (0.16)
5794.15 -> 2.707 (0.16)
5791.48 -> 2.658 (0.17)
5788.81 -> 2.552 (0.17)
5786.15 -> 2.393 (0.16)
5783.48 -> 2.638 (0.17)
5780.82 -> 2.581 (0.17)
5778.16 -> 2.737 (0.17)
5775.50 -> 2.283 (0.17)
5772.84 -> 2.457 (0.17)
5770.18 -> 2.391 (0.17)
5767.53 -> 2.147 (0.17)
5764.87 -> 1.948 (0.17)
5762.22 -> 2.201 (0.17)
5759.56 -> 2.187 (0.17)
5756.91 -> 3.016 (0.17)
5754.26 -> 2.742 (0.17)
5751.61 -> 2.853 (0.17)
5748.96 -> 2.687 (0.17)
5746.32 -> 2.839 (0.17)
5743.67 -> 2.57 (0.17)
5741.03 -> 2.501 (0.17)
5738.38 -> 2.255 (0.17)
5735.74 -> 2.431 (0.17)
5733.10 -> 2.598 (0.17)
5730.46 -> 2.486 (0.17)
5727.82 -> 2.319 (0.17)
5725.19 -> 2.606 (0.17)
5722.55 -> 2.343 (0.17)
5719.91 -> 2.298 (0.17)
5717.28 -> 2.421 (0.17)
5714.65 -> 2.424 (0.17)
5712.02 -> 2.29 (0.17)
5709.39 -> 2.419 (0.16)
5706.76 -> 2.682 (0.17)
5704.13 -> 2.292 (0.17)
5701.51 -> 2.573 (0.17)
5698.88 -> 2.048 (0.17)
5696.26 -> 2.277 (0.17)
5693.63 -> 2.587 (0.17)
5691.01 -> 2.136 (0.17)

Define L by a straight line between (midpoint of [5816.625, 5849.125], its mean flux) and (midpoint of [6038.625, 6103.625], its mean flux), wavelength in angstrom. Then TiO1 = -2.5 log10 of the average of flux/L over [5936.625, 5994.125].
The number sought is 0.28 mag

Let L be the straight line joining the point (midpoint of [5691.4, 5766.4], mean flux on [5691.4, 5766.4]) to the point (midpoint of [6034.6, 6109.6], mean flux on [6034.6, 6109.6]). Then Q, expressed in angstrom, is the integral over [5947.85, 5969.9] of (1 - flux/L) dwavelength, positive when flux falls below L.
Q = 5.82 angstrom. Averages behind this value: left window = 2.46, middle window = 1.86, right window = 2.55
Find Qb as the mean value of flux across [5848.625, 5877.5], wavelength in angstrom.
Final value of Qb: 1.96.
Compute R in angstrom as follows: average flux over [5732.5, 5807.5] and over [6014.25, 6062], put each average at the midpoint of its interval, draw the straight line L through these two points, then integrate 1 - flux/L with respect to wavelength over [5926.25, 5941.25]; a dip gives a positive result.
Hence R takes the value 4.1 angstrom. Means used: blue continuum 2.58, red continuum 2.36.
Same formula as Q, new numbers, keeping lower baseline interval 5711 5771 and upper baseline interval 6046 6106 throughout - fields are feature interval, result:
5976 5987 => 2.8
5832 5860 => 2.3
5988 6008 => 3.2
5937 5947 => 1.9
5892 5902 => 6.2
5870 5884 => 4.5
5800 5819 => -1.9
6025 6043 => 1.7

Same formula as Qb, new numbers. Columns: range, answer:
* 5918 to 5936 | 1.63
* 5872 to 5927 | 1.4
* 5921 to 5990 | 1.85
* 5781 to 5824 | 2.62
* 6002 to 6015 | 2.15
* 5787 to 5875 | 2.39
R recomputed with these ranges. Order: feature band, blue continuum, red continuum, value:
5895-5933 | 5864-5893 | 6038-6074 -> 5.7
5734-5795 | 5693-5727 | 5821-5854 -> -3.0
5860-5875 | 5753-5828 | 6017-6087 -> 3.6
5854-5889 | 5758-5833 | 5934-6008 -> 8.2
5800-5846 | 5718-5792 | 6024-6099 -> -1.3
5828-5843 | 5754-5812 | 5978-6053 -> -0.1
